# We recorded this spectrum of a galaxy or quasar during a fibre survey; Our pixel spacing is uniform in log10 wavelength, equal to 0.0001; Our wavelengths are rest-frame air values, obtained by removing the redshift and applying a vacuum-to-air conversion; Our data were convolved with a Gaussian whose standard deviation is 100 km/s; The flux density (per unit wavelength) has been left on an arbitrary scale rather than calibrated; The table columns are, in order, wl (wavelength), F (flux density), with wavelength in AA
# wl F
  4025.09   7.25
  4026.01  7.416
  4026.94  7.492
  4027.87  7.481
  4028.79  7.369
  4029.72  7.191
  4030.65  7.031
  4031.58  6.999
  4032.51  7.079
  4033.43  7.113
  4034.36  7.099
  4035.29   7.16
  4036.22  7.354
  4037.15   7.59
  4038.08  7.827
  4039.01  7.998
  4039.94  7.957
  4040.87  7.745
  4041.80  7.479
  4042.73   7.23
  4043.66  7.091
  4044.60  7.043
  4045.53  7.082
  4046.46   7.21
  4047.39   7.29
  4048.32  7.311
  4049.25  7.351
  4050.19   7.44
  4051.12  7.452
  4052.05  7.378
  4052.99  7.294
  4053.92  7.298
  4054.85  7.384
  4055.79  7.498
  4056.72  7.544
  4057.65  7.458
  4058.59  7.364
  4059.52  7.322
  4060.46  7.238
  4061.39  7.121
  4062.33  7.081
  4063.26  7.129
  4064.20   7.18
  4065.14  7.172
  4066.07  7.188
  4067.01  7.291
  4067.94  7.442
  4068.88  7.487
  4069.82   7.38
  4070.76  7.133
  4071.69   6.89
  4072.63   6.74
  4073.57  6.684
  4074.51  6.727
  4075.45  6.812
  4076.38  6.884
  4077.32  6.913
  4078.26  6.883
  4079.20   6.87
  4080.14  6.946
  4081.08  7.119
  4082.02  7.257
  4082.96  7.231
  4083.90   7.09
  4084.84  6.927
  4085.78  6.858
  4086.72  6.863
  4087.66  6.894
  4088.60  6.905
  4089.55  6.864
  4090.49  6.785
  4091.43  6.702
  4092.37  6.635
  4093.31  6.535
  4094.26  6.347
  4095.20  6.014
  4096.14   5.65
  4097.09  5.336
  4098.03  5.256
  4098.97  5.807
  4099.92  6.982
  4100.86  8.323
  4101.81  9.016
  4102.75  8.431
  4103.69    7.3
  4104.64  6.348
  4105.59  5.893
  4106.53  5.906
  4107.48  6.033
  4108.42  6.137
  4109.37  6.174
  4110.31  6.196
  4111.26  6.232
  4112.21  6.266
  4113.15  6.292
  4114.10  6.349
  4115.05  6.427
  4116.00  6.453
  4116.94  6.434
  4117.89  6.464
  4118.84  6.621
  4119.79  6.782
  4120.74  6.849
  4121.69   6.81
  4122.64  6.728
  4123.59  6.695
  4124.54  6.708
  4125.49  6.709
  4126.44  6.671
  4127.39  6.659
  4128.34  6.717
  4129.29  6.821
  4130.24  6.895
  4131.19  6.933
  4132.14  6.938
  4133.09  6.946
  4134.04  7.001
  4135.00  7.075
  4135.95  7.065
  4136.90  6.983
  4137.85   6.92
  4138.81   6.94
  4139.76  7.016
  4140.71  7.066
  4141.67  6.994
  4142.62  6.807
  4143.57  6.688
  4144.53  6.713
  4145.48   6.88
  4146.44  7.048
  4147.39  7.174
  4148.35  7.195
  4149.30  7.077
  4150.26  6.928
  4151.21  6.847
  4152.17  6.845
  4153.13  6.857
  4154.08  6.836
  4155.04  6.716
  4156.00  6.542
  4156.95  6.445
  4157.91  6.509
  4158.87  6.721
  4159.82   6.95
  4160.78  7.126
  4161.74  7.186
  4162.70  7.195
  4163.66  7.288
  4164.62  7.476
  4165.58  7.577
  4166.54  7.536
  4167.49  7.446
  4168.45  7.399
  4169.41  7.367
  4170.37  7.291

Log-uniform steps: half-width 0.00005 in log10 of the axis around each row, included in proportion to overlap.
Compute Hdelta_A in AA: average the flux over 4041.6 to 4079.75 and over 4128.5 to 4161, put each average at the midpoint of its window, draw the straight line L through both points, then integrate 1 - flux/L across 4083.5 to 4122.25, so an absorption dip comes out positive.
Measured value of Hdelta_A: 2.5 AA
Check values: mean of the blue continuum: 7.19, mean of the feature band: 6.59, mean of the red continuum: 6.89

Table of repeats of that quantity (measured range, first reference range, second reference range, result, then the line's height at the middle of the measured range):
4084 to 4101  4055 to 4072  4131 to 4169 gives 1.6 AA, 7.19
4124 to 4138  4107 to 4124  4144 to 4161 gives -0.5 AA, 6.61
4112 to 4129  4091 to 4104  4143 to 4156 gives 0.5 AA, 6.8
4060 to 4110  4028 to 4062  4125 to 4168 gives 2.4 AA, 7.19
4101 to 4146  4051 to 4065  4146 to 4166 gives 2.1 AA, 7.09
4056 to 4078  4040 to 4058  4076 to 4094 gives 0.0 AA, 7.13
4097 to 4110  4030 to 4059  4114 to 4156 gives 0.6 AA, 7.01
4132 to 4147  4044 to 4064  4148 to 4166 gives 0.2 AA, 7.02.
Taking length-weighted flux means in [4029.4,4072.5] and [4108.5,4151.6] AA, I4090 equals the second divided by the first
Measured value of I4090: 0.9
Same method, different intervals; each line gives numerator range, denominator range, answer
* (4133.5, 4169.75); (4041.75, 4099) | 1.00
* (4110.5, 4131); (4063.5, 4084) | 0.93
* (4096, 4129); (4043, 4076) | 0.91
